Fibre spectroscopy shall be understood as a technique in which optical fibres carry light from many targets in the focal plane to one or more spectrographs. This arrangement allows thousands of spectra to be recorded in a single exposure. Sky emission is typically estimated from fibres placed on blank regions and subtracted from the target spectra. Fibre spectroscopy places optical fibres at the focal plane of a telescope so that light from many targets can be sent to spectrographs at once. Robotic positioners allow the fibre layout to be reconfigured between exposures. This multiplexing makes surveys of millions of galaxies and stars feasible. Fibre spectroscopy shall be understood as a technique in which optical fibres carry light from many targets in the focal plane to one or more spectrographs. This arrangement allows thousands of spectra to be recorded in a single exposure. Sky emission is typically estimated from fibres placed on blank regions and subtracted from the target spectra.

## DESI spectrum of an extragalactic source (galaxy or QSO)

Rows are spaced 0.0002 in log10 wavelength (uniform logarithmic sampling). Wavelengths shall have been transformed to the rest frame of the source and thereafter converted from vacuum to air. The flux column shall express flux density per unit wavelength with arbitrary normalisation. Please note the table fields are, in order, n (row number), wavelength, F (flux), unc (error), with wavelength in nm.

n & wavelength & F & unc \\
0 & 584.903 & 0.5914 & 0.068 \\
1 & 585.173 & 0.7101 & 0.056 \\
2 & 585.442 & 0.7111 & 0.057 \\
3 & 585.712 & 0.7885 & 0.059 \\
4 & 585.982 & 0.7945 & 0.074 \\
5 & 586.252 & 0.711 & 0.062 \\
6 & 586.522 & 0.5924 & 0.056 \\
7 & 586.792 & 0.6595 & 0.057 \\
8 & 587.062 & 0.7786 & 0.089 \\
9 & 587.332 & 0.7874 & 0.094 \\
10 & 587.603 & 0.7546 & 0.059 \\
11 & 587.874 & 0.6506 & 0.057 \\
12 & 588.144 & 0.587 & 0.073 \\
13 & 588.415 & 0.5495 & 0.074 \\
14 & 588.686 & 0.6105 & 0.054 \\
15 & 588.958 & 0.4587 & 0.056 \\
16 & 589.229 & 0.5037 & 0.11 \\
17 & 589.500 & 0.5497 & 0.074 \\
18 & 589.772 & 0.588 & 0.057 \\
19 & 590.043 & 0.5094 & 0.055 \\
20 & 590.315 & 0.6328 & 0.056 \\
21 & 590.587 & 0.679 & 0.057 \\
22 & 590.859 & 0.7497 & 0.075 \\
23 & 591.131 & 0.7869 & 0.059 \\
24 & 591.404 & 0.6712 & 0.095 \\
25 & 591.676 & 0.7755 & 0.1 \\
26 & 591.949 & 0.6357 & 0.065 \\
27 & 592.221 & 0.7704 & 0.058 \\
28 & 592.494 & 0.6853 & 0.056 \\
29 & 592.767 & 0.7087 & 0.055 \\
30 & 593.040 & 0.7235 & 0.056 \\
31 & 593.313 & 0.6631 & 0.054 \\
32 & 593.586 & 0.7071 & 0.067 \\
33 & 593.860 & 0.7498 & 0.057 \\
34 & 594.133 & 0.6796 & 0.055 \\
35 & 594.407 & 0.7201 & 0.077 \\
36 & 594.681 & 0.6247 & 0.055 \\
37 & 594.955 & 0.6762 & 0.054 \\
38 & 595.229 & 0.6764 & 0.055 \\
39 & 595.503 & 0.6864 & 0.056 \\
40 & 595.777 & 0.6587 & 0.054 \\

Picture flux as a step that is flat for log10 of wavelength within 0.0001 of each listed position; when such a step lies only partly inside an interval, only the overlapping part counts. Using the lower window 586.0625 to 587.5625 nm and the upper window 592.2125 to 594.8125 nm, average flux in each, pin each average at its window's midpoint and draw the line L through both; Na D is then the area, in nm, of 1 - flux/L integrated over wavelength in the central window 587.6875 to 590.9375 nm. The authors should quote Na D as 0.55 nm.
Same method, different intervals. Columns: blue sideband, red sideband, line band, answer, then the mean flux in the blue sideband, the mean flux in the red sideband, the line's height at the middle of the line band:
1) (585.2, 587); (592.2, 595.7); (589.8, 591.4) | 0.083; 0.712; 0.695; 0.702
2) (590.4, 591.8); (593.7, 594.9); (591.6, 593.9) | -0.001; 0.728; 0.692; 0.71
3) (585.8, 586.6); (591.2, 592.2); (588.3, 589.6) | 0.323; 0.712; 0.709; 0.71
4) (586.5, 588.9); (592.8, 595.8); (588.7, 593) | 0.172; 0.66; 0.69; 0.674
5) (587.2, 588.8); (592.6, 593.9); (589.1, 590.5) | 0.235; 0.657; 0.707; 0.674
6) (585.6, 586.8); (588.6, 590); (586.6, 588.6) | -0.133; 0.713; 0.538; 0.634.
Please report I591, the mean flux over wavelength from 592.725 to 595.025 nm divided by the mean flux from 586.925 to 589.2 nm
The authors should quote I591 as 1.08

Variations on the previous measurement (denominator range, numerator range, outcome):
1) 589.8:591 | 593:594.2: 1.10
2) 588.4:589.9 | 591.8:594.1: 1.30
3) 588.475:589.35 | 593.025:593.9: 1.34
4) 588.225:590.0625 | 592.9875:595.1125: 1.28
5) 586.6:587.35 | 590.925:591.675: 1.02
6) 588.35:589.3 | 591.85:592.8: 1.32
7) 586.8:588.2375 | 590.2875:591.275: 1.01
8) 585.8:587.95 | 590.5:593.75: 0.99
